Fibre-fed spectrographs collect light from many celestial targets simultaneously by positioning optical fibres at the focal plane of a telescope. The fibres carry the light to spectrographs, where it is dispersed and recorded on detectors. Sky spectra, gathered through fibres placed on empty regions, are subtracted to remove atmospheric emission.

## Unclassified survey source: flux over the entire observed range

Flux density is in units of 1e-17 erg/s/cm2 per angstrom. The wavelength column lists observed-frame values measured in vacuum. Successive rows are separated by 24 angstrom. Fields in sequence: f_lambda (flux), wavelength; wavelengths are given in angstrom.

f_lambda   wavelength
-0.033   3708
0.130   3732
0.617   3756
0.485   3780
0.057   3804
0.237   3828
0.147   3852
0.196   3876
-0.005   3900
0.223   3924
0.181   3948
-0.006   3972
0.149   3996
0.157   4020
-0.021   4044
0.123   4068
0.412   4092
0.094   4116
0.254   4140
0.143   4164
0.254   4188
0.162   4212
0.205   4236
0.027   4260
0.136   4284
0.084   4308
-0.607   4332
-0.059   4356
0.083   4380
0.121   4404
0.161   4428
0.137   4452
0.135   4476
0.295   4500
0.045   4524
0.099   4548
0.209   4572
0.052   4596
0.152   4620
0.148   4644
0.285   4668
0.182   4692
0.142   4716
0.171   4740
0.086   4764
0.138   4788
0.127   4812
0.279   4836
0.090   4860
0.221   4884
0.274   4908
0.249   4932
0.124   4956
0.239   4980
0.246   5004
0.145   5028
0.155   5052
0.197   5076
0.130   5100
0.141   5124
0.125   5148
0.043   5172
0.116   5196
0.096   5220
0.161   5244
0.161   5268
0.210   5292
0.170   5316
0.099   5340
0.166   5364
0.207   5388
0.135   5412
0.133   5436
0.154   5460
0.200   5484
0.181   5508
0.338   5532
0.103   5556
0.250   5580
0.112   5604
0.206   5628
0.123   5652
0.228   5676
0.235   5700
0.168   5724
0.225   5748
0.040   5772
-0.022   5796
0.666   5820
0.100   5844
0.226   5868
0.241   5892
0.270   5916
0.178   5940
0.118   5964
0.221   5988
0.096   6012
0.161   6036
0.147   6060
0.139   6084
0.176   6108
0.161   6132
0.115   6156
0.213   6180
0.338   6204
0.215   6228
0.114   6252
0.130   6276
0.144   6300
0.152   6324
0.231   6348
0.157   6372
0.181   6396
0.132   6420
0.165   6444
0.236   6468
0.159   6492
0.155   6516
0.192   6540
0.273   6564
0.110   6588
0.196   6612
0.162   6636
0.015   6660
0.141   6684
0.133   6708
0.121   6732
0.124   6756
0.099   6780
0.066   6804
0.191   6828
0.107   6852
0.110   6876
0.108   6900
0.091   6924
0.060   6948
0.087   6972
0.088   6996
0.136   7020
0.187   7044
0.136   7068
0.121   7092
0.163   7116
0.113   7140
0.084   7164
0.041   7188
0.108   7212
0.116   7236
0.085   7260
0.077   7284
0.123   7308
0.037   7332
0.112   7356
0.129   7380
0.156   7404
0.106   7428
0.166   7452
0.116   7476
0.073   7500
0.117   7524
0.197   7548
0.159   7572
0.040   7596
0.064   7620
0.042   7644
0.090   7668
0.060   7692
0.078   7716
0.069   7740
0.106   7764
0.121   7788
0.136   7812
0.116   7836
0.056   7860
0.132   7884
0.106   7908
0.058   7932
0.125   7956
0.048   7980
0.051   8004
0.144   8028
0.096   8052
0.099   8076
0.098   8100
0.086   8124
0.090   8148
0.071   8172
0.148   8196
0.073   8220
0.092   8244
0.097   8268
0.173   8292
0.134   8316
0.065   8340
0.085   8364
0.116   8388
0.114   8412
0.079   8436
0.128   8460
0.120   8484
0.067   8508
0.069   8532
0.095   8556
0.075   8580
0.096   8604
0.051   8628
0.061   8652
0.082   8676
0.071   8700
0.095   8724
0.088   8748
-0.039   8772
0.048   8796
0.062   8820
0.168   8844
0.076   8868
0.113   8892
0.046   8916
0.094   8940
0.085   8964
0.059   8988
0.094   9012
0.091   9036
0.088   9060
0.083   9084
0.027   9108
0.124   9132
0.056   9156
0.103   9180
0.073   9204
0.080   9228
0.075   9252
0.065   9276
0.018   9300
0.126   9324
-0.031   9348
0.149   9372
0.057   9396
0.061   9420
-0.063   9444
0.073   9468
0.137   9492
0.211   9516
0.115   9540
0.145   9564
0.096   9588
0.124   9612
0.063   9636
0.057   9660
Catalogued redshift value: 1.62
